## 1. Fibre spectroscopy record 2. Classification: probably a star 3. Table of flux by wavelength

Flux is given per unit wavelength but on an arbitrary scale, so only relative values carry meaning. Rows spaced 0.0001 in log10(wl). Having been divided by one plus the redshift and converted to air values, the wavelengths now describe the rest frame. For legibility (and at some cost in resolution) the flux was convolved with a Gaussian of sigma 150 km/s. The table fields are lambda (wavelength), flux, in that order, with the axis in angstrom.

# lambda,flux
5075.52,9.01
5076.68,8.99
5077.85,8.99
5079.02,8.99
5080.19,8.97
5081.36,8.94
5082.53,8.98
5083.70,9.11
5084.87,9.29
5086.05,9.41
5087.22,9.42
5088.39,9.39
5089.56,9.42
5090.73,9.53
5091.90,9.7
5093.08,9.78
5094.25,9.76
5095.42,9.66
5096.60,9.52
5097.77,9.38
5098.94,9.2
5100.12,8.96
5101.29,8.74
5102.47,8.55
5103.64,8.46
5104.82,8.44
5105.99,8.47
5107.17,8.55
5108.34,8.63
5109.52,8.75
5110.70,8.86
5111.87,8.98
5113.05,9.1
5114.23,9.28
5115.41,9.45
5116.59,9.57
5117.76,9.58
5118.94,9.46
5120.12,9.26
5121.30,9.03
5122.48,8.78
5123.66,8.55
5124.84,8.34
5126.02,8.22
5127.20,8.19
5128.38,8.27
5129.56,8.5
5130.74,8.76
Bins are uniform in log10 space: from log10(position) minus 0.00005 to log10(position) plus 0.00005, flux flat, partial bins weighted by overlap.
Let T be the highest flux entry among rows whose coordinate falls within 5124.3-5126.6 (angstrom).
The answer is 8.34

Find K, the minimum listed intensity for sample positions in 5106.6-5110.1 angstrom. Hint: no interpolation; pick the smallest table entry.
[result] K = 8.55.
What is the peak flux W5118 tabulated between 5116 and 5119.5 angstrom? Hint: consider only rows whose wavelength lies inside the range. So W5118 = 9.58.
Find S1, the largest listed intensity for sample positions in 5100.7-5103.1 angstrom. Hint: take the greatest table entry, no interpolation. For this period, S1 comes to 8.74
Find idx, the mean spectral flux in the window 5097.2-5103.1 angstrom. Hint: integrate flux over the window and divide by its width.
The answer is 8.96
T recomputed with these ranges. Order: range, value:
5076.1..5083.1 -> 8.99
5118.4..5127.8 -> 9.46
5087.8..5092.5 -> 9.7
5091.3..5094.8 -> 9.78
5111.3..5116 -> 9.45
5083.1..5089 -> 9.42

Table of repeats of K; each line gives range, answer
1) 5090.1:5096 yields 9.53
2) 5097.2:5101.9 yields 8.74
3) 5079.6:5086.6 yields 8.94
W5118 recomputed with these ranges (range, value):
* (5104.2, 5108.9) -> 8.63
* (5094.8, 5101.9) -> 9.66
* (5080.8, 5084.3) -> 9.11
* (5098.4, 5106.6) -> 9.2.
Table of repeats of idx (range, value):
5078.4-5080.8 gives 8.98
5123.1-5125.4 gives 8.44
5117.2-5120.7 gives 9.43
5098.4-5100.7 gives 9.06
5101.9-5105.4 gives 8.48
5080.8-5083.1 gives 8.96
